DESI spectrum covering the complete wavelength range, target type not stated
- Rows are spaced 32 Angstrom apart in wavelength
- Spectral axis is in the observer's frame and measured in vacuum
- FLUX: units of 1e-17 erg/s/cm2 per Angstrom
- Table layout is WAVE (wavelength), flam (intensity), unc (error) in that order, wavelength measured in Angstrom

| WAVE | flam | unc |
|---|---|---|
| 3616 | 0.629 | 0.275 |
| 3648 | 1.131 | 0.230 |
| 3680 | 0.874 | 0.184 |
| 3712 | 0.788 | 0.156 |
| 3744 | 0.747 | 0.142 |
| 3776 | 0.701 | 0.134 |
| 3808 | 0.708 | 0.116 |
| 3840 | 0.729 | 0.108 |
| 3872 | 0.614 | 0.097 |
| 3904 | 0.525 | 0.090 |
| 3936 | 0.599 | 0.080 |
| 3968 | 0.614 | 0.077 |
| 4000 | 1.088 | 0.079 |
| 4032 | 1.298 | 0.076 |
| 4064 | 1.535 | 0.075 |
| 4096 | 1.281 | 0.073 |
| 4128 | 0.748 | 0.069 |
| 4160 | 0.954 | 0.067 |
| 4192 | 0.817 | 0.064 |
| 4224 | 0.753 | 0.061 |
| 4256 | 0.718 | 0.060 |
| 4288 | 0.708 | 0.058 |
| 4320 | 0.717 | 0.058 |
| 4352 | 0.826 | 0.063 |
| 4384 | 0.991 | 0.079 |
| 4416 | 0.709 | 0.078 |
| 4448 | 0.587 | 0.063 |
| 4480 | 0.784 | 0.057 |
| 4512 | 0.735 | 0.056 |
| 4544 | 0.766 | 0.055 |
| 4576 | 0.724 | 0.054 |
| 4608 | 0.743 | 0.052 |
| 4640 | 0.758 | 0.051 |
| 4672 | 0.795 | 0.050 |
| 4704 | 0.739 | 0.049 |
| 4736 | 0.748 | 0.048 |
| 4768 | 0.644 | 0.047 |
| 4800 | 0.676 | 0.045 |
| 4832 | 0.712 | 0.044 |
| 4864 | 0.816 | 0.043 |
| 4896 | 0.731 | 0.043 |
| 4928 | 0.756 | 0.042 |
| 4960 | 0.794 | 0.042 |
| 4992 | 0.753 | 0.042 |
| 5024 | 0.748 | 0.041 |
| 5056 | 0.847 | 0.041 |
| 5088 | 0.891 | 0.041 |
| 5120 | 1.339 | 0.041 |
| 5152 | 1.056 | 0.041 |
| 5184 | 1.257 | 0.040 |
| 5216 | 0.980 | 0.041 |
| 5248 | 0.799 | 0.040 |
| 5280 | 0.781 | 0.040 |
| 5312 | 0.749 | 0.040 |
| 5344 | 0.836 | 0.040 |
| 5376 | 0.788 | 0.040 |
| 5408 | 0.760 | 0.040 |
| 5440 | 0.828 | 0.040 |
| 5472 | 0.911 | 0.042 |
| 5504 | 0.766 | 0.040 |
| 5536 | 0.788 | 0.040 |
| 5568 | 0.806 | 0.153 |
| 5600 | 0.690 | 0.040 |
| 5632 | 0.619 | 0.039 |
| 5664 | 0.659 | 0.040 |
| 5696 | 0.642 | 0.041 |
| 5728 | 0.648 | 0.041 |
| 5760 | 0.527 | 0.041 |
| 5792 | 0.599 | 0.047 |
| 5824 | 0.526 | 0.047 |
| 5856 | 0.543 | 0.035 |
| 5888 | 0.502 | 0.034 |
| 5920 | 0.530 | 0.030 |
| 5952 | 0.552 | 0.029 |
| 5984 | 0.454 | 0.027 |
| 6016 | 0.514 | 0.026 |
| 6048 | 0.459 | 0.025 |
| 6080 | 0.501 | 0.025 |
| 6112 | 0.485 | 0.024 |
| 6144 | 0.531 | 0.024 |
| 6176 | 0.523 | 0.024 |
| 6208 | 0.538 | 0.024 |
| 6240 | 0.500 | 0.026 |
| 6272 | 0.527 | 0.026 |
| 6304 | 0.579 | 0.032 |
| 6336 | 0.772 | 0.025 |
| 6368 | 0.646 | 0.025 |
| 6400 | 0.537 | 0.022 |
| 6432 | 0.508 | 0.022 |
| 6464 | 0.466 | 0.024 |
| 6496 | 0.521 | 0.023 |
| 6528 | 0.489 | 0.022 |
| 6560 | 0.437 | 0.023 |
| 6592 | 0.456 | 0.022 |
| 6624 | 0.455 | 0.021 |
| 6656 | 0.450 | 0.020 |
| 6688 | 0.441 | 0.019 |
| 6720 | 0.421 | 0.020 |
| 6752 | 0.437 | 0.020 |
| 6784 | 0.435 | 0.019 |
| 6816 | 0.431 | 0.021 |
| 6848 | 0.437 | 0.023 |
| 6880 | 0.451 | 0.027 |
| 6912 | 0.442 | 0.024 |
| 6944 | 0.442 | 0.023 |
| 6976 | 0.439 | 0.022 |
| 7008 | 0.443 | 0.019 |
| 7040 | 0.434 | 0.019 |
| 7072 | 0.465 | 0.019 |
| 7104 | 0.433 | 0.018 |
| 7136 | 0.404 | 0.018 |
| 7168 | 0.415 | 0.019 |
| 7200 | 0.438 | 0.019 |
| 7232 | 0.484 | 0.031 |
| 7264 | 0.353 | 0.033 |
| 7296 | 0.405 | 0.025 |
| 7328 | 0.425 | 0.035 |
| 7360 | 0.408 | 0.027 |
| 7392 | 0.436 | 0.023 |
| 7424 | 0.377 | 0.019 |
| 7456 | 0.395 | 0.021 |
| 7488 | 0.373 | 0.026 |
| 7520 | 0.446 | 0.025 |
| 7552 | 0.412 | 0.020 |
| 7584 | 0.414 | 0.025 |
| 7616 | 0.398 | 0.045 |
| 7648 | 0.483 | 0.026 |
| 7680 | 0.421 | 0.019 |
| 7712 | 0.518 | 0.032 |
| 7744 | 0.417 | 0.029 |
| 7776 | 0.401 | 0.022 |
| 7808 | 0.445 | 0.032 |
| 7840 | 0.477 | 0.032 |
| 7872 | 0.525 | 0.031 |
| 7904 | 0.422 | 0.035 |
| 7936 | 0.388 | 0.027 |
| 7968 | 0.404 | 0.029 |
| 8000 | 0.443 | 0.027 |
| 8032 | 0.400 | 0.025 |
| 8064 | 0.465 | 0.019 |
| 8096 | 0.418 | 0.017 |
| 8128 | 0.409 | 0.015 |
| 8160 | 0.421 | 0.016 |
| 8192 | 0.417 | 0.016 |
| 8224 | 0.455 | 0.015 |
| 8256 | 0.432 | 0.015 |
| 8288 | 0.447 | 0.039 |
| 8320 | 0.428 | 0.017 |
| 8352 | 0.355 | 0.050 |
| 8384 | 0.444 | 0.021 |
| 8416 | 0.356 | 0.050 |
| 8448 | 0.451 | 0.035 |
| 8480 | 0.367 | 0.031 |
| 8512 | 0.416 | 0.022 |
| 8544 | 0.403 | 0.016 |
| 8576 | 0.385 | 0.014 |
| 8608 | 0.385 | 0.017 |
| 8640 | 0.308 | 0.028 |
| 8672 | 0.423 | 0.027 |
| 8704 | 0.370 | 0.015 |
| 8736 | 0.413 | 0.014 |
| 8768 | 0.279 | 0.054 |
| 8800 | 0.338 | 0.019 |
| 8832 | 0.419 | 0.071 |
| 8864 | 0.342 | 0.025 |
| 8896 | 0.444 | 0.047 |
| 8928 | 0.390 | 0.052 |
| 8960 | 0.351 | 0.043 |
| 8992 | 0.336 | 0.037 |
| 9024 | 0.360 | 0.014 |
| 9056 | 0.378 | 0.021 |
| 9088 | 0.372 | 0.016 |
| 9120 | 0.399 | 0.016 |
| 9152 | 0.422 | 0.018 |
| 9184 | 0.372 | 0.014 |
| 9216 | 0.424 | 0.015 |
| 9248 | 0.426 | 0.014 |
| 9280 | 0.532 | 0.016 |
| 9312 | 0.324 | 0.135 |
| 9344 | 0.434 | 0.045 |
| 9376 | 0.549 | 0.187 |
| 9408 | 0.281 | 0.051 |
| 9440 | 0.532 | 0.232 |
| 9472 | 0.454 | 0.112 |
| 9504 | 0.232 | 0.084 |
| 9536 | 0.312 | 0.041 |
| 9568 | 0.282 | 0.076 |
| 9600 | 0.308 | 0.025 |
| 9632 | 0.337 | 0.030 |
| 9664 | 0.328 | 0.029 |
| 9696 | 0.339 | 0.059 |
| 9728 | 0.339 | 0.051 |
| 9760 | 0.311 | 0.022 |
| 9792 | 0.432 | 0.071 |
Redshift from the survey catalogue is 2.32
